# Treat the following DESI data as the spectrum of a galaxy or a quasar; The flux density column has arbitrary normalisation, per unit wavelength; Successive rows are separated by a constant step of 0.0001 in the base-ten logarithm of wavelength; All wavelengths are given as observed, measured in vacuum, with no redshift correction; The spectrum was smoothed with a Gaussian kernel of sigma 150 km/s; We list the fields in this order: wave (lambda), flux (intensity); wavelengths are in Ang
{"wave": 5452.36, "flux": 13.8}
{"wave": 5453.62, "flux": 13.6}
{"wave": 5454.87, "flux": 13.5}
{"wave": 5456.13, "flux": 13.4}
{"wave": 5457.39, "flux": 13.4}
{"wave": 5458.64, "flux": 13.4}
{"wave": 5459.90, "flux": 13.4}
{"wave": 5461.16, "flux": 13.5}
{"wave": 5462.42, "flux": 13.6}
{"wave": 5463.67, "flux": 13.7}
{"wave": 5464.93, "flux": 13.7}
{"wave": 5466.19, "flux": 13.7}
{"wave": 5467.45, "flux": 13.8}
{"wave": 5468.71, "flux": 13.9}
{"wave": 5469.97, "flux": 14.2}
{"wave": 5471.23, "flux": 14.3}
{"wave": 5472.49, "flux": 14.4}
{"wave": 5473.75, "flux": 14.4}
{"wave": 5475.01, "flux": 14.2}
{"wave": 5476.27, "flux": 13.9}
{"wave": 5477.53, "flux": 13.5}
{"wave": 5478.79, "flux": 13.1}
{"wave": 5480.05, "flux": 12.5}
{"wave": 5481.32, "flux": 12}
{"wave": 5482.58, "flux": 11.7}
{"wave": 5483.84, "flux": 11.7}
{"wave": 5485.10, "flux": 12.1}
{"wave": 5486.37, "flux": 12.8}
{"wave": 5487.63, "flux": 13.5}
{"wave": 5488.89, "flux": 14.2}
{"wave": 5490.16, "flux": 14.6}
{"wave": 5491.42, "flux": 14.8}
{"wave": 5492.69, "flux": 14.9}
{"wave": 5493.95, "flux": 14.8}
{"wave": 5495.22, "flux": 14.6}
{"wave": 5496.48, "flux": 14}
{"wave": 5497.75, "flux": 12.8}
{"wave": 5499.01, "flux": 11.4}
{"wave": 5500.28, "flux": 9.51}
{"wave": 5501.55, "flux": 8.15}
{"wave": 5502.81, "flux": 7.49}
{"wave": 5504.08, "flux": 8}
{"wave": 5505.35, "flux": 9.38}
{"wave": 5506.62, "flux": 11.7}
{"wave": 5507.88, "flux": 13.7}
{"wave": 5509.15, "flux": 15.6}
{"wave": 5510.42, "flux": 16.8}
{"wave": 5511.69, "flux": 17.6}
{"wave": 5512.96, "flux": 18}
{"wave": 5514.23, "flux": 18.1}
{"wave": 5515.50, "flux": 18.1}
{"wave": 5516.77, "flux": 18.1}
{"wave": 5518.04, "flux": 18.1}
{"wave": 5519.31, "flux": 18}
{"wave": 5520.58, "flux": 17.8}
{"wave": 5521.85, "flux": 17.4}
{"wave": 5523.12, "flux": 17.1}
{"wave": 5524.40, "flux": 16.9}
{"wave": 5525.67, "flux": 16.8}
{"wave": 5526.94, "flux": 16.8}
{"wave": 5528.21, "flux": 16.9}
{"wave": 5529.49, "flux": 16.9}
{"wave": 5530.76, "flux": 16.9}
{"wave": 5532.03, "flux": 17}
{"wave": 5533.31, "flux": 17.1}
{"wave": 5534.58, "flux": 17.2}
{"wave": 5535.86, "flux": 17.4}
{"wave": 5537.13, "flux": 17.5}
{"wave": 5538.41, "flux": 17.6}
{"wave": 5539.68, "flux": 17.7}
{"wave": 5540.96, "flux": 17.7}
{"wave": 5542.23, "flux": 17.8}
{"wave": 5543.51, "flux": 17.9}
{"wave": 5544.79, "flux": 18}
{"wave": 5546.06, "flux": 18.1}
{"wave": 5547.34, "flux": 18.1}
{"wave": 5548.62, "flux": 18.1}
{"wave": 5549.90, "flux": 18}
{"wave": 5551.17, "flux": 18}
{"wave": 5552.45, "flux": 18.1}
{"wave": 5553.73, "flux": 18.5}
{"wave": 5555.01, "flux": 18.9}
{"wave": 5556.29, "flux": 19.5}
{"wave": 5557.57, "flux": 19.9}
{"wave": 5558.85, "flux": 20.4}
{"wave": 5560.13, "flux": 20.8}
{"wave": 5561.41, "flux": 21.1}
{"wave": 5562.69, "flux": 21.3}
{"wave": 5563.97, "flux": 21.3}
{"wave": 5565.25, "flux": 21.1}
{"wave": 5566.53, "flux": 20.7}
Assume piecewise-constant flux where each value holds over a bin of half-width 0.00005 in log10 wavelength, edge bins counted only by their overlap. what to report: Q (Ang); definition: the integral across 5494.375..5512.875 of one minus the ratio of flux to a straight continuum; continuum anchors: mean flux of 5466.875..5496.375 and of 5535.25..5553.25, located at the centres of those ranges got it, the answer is 3.4 Ang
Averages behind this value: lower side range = 13.7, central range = 12.4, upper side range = 17.9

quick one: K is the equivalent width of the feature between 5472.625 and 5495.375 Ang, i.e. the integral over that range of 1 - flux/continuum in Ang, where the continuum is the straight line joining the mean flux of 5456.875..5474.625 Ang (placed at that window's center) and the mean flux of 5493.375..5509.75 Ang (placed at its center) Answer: -1.5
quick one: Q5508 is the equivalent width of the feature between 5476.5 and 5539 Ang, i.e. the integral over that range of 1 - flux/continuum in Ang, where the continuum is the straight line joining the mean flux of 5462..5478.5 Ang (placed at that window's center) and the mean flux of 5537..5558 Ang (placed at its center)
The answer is 5.2 Ang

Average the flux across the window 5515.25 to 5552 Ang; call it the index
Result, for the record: 17.6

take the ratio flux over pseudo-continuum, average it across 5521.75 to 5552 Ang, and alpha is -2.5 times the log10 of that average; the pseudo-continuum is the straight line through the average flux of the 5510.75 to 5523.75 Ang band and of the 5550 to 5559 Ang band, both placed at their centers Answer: 0.06 mag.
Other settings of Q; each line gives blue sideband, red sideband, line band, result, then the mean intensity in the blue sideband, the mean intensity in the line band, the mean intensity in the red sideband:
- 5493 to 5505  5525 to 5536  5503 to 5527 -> -2.7 Ang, 11.3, 15.8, 17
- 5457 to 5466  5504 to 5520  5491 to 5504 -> 2.6 Ang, 13.5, 12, 15.7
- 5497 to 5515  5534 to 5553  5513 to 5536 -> -3.3 Ang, 12.8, 17.4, 17.8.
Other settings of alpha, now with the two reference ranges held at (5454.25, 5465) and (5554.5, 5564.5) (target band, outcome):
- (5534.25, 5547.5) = 0.08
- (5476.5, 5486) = 0.20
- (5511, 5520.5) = -0.04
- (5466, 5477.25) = 0.02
